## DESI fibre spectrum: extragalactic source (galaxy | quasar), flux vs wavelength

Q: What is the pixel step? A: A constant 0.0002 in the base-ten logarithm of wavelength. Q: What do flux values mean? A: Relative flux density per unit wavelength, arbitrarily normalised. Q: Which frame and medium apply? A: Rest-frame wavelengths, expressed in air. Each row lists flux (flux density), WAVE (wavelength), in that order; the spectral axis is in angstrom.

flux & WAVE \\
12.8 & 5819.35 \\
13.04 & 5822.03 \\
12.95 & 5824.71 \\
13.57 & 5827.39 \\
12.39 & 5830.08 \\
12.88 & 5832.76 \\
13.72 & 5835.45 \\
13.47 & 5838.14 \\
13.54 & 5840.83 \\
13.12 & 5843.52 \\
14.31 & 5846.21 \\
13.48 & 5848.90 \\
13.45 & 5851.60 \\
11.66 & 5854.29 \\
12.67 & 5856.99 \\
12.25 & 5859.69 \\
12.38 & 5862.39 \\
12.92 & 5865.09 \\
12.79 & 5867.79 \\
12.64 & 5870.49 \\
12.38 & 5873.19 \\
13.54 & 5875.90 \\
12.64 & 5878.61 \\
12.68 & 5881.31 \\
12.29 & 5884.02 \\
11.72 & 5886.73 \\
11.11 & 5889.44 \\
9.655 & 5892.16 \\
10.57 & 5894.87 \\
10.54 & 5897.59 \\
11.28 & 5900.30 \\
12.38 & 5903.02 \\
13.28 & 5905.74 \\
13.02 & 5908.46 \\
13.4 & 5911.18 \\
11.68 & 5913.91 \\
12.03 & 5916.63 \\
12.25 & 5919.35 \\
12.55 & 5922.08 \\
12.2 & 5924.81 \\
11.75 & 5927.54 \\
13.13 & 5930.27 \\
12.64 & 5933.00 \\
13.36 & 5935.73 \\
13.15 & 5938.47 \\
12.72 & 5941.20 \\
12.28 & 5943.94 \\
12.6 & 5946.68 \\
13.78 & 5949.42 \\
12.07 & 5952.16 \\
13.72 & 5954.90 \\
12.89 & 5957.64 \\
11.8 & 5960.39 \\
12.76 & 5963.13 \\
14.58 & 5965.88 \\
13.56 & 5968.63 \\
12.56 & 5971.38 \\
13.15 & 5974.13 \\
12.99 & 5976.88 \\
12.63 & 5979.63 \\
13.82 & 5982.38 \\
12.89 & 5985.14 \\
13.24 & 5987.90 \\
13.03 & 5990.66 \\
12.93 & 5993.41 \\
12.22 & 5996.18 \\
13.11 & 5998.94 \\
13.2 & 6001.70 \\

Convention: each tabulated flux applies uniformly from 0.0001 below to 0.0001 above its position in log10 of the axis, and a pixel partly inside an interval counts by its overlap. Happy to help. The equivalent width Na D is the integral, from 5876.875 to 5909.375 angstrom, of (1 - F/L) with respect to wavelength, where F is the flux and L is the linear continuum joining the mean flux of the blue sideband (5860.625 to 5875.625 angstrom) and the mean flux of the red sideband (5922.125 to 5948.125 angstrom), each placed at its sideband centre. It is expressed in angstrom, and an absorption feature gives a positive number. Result 2.3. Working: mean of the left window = 12.7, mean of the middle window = 11.8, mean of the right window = 12.6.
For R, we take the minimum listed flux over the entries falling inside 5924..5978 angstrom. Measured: 11.75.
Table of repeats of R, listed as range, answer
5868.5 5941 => 9.655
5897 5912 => 10.54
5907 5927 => 11.68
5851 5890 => 11.11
